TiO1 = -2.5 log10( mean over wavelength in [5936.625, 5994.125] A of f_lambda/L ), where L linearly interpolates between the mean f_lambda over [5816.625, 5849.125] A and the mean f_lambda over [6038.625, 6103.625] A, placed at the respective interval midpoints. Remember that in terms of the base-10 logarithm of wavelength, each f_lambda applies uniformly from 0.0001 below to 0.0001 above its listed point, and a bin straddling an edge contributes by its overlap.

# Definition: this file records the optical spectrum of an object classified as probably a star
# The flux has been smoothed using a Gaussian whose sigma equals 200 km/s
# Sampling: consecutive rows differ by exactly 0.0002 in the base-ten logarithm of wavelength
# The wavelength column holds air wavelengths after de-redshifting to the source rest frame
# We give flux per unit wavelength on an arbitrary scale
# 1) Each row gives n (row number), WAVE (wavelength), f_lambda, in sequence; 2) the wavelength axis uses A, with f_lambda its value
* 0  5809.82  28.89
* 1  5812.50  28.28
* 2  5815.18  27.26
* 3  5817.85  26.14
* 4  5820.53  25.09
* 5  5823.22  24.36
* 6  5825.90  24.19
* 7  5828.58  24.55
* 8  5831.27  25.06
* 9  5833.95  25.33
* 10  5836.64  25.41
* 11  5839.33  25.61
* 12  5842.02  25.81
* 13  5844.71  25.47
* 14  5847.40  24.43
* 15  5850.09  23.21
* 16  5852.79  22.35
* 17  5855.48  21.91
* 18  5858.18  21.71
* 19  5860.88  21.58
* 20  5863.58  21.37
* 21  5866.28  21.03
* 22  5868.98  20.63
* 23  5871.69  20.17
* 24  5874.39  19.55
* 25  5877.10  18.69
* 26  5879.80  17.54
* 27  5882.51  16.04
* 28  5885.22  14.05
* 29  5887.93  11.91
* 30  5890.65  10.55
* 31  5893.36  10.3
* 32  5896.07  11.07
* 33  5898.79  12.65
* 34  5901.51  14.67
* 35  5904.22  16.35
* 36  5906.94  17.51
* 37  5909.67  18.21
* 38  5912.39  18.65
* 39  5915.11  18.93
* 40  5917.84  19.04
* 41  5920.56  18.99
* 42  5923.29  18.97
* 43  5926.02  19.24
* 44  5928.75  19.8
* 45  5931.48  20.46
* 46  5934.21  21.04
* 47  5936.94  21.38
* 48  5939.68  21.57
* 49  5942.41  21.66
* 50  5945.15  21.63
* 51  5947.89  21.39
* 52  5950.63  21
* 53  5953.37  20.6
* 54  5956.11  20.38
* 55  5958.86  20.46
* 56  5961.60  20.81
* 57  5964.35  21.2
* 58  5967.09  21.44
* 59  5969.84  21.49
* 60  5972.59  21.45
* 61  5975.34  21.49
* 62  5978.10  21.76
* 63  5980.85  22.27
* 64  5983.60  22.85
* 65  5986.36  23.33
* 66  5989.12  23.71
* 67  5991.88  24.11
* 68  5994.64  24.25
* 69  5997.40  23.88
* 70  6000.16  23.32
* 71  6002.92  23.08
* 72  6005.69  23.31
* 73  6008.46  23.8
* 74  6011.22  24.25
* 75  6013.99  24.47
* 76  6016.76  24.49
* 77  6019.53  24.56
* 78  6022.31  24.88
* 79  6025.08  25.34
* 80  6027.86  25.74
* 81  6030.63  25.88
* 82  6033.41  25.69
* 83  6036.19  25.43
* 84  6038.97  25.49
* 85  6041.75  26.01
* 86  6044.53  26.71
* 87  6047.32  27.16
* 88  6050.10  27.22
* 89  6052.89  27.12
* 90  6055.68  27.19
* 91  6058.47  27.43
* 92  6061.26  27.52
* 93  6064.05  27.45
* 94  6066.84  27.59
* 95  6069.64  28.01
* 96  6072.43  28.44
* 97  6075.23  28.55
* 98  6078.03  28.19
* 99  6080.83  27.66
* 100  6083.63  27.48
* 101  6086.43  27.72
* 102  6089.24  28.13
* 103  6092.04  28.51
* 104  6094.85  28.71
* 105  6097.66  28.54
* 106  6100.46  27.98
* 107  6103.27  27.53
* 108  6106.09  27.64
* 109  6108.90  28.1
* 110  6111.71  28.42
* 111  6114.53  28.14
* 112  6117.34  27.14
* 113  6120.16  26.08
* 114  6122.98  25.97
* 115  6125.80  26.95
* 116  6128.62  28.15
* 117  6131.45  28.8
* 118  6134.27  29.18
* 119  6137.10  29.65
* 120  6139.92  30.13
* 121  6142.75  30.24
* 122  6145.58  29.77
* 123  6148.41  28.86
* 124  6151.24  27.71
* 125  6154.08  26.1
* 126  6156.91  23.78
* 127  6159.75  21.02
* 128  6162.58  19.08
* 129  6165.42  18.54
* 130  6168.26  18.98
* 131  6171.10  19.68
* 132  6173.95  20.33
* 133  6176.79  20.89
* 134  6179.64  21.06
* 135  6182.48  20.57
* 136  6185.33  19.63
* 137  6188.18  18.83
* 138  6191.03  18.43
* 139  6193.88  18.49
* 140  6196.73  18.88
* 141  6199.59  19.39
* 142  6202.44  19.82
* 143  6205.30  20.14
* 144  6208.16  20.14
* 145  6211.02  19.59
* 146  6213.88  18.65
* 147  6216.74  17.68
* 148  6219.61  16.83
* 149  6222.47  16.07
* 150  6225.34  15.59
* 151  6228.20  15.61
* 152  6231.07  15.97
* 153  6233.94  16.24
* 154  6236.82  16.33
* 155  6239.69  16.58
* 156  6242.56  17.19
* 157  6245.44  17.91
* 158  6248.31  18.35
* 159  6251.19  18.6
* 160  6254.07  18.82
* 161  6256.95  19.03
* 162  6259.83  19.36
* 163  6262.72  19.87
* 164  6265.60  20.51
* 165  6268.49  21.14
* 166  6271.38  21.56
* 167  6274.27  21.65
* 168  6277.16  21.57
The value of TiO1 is 0.215 mag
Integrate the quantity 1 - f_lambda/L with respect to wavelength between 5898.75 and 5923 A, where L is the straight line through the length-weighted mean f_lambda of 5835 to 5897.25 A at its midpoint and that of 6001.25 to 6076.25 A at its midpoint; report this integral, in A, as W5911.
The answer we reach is 4.3 A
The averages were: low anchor 19.6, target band 17.5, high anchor 26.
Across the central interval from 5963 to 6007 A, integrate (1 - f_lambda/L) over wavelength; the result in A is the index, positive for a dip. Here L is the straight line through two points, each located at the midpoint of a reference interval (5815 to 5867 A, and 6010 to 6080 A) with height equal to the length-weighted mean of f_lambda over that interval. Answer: 5.2 A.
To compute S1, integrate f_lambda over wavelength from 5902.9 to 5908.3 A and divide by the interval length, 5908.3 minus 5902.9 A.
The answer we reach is 16.9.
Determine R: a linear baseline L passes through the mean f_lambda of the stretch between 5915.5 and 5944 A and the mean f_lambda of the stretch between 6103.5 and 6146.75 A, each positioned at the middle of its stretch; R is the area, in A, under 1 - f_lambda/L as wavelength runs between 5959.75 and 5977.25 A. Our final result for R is 0.4 A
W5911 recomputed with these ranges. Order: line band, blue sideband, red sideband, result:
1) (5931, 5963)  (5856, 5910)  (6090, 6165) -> -2.5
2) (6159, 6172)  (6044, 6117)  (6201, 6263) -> 1.7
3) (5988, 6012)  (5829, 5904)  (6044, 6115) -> 1.0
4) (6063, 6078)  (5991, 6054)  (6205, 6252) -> -3.1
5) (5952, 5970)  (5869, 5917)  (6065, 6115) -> -0.7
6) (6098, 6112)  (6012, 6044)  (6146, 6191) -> -2.8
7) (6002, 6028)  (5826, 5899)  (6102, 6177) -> -1.2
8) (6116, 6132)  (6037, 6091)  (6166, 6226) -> -2.4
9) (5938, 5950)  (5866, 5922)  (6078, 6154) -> -1.5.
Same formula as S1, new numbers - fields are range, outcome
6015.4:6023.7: 24.6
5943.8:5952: 21.3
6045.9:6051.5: 27.2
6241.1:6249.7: 17.8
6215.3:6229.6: 16.4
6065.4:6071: 27.8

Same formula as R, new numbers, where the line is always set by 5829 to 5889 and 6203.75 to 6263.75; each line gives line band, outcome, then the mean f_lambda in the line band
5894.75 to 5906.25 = 3.9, 13.9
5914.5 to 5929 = 1.2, 19.1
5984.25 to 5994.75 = -1.9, 23.7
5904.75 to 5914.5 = 1.3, 18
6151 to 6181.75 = -4.7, 21.3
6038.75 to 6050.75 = -4.3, 26.6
